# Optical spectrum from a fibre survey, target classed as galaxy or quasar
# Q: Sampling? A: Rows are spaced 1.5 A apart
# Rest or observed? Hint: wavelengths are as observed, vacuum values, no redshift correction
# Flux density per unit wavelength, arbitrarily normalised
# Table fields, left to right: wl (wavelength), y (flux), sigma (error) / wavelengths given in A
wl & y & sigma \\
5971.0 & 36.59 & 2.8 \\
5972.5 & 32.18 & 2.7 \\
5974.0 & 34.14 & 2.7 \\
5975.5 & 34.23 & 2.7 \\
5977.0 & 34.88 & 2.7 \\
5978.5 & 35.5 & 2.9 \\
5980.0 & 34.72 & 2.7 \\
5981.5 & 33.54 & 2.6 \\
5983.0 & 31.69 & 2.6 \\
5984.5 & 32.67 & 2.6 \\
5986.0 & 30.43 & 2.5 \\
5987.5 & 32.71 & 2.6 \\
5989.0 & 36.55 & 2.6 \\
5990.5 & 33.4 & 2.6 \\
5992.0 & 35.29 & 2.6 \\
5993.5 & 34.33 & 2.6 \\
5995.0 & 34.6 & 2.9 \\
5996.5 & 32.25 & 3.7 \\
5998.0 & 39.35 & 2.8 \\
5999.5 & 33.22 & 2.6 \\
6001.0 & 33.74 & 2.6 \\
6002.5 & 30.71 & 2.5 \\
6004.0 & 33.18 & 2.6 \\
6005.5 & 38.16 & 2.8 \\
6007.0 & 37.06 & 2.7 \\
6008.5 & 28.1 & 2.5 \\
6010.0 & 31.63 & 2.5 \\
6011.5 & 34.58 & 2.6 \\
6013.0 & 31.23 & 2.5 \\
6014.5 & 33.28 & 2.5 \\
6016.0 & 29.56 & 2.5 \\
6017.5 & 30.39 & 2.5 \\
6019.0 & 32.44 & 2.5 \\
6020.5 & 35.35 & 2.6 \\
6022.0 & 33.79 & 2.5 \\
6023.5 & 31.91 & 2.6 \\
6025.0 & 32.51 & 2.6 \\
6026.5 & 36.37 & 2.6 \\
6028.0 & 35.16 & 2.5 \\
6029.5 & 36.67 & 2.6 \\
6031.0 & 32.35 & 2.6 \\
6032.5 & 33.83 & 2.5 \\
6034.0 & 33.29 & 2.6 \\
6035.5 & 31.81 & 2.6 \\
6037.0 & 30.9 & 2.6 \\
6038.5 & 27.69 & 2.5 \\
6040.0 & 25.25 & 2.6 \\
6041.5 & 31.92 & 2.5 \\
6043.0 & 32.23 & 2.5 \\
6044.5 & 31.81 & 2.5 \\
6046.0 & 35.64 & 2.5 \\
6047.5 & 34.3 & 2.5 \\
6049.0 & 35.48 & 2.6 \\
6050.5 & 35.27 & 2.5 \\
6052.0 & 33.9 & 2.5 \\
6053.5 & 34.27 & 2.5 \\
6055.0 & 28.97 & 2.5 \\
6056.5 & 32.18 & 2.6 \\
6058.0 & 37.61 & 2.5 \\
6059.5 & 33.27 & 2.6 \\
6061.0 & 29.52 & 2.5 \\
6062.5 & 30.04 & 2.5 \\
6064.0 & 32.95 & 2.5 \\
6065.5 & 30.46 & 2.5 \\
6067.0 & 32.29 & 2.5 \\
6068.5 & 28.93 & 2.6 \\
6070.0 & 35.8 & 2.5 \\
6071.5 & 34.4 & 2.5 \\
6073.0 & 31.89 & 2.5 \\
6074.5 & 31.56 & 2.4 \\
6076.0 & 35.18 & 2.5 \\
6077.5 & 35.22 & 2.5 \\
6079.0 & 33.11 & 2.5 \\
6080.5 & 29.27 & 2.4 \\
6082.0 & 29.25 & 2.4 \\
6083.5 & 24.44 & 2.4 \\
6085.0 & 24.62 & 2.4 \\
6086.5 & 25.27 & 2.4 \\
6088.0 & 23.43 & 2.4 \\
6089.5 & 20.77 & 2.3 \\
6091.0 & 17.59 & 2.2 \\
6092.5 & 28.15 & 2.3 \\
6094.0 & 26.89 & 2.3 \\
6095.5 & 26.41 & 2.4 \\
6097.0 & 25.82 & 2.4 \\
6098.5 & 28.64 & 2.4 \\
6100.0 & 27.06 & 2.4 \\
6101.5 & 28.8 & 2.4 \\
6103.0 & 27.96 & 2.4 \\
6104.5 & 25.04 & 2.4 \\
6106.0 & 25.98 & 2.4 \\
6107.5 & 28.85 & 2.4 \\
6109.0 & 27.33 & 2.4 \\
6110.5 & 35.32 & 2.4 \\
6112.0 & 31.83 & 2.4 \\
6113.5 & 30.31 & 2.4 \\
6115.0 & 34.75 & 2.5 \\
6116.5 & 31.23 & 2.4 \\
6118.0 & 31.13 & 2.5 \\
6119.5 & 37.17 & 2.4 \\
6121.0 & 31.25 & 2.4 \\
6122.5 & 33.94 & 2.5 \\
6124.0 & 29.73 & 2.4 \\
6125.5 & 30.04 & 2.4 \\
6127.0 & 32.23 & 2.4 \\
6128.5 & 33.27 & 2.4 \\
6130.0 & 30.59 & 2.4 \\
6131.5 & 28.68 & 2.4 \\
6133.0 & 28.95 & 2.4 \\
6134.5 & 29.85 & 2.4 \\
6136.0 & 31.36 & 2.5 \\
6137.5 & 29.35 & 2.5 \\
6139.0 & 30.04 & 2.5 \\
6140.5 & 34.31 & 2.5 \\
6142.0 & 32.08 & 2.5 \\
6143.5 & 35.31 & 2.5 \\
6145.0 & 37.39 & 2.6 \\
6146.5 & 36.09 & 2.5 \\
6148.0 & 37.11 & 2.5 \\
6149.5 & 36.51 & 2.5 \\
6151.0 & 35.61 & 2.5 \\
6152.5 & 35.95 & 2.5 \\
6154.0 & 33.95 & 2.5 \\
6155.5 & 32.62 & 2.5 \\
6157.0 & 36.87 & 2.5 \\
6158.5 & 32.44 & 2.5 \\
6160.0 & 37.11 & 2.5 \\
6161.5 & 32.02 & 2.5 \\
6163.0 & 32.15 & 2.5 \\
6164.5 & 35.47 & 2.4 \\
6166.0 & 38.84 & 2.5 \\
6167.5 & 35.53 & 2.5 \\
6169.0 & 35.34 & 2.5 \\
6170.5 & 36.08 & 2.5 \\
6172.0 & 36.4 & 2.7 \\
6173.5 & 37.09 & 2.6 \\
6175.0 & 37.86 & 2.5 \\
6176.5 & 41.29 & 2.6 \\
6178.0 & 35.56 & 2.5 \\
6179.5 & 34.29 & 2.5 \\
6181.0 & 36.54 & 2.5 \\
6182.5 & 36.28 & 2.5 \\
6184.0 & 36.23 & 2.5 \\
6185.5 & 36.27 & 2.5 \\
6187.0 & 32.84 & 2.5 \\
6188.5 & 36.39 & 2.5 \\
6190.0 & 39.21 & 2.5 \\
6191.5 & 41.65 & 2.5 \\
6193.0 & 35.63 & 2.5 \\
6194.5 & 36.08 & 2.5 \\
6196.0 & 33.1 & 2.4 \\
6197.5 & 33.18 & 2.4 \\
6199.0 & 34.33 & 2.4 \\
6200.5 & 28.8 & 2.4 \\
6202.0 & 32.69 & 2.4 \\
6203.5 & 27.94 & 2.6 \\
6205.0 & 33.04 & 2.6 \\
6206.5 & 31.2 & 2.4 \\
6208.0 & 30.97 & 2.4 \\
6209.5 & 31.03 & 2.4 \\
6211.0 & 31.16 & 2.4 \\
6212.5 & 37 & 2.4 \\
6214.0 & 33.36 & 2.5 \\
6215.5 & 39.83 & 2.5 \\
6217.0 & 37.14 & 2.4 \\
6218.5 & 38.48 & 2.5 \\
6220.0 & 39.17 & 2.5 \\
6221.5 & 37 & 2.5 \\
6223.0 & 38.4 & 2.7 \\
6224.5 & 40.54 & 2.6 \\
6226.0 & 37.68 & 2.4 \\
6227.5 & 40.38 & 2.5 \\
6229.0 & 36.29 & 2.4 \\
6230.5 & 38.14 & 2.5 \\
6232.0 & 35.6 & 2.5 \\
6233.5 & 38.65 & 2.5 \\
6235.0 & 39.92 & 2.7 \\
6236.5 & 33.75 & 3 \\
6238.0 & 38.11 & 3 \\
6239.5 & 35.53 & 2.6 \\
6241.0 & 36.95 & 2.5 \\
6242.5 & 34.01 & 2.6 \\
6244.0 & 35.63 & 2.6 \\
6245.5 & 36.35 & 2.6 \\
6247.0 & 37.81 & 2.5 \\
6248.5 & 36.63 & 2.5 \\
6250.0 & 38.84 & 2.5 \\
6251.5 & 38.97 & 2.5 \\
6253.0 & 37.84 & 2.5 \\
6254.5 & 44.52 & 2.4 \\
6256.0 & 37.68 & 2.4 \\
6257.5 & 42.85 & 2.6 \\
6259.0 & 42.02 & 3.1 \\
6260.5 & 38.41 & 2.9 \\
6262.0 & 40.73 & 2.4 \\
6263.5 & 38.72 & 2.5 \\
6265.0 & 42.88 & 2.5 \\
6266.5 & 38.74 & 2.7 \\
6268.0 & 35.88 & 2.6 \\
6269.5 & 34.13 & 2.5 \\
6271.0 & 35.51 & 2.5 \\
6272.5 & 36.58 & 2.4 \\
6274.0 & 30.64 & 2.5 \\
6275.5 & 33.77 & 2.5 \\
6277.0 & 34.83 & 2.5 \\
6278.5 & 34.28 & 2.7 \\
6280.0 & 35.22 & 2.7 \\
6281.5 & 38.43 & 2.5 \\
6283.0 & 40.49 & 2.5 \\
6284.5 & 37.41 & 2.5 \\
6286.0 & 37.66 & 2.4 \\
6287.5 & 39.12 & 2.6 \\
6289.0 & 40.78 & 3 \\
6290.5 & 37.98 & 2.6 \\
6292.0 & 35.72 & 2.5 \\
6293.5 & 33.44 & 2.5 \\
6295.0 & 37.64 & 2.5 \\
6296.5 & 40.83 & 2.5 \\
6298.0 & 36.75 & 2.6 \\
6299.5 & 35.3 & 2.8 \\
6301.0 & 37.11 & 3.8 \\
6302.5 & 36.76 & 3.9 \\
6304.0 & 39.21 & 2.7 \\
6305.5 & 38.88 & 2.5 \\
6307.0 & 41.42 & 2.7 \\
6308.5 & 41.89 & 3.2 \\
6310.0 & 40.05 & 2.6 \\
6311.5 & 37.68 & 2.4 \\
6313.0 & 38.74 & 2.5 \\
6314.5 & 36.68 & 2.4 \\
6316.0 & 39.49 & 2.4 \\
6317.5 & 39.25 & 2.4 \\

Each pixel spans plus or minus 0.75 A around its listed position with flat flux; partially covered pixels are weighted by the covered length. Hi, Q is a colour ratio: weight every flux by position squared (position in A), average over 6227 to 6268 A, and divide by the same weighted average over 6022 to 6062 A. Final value 1.2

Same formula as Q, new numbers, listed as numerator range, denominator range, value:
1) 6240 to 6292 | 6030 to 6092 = 1.30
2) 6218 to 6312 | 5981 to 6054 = 1.24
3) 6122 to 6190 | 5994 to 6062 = 1.09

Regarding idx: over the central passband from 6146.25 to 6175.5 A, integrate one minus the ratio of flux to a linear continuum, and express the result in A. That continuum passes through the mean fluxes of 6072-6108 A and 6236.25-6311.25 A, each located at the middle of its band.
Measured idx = -3.7 A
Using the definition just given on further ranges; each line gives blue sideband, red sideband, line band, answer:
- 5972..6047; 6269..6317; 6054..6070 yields 1.0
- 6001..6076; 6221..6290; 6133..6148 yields 0.9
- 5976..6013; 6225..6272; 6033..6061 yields 1.8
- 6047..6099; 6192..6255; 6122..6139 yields 0.9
